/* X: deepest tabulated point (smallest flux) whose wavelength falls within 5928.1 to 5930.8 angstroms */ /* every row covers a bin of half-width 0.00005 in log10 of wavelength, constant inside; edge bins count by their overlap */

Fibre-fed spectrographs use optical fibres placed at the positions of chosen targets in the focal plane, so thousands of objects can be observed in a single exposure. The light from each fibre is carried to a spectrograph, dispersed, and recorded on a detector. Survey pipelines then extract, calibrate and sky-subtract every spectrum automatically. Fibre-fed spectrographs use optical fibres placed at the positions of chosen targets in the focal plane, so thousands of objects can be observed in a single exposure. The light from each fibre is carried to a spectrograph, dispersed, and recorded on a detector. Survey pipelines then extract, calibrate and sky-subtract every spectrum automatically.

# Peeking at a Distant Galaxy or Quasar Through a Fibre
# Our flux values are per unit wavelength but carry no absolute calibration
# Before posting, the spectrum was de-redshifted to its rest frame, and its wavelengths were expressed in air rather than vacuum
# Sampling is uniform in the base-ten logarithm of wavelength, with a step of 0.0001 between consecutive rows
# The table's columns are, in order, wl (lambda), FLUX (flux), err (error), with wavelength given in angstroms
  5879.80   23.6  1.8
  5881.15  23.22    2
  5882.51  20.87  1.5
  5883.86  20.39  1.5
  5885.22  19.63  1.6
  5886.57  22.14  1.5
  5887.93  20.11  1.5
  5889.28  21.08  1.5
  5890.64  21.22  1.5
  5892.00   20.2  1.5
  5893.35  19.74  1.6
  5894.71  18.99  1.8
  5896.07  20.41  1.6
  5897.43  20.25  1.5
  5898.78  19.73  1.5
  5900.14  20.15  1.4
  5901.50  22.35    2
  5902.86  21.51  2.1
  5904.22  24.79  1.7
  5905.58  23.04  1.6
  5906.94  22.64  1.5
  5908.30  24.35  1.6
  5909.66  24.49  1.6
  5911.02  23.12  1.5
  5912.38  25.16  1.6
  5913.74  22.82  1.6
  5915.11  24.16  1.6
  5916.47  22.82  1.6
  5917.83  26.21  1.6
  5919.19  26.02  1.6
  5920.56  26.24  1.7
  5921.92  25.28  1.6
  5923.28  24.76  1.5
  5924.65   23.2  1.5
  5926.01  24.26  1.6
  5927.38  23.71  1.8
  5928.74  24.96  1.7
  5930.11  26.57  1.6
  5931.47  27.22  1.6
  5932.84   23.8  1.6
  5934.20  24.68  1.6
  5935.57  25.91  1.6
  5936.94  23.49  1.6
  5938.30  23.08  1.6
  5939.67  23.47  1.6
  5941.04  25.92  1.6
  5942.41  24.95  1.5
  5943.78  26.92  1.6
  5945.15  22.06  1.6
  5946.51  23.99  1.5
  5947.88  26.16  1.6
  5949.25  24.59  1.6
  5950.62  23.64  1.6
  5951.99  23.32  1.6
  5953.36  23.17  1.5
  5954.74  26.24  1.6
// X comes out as 24.96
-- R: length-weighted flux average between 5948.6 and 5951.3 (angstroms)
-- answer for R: 24.1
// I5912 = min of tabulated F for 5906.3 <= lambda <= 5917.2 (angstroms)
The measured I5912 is 22.64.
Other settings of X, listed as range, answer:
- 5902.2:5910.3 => 21.51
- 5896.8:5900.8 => 19.73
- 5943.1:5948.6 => 22.06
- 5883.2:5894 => 19.63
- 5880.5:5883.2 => 20.87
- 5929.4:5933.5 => 23.8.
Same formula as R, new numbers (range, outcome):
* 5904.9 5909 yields 23.4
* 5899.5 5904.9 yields 22.2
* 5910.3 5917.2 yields 23.6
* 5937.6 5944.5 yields 24.8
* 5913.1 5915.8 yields 23.4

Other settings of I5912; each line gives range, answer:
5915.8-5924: 22.82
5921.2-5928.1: 23.2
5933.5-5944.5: 23.08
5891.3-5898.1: 18.99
